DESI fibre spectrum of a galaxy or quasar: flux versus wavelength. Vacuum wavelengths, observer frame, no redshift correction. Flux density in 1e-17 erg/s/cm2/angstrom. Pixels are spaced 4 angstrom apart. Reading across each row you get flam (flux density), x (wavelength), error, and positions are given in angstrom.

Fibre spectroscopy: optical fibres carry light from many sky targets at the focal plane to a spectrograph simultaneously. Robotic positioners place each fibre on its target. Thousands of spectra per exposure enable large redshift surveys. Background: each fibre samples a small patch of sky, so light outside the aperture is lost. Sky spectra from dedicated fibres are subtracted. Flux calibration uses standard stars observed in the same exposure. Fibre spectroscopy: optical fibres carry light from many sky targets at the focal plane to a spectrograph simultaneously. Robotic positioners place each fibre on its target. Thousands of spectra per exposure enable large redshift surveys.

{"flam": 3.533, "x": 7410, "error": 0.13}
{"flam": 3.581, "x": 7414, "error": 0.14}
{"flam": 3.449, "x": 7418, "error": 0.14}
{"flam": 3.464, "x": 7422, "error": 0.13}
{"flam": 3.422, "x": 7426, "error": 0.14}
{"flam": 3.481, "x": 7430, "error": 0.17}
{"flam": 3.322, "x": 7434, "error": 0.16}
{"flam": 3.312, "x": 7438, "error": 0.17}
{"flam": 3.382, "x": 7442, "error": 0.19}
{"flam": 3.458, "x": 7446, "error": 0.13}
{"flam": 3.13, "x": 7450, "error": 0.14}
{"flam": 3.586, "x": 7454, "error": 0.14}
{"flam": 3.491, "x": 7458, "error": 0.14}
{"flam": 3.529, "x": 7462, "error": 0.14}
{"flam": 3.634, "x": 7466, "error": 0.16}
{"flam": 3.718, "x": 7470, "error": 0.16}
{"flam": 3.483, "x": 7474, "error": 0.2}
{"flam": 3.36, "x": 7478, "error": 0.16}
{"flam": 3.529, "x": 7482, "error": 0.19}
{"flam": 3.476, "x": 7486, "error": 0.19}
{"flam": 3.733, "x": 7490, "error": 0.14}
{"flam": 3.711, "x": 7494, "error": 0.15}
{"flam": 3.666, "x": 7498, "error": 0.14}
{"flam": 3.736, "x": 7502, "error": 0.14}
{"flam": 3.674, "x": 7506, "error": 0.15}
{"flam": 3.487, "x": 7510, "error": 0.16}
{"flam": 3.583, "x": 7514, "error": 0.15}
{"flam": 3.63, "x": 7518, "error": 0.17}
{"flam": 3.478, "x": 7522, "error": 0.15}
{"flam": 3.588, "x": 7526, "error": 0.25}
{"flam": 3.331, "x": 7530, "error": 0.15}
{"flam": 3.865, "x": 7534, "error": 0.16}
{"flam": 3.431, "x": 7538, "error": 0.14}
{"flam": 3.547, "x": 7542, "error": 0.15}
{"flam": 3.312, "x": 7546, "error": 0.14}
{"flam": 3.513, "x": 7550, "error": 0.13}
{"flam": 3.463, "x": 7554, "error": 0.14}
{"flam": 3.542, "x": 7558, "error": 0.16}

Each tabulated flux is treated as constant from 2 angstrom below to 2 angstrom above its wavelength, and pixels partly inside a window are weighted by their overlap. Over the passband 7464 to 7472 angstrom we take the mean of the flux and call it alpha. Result 3.68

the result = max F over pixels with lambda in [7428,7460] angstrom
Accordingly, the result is 3.586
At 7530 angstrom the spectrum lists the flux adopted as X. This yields 3.331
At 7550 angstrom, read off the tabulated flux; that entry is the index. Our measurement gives 3.513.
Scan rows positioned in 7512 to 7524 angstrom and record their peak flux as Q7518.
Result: 3.63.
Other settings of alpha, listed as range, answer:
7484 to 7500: 3.65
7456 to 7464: 3.51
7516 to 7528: 3.57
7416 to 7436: 3.43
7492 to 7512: 3.65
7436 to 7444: 3.35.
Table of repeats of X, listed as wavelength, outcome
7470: 3.718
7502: 3.736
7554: 3.463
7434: 3.322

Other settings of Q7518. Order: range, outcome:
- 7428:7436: 3.481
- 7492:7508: 3.736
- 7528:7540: 3.865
